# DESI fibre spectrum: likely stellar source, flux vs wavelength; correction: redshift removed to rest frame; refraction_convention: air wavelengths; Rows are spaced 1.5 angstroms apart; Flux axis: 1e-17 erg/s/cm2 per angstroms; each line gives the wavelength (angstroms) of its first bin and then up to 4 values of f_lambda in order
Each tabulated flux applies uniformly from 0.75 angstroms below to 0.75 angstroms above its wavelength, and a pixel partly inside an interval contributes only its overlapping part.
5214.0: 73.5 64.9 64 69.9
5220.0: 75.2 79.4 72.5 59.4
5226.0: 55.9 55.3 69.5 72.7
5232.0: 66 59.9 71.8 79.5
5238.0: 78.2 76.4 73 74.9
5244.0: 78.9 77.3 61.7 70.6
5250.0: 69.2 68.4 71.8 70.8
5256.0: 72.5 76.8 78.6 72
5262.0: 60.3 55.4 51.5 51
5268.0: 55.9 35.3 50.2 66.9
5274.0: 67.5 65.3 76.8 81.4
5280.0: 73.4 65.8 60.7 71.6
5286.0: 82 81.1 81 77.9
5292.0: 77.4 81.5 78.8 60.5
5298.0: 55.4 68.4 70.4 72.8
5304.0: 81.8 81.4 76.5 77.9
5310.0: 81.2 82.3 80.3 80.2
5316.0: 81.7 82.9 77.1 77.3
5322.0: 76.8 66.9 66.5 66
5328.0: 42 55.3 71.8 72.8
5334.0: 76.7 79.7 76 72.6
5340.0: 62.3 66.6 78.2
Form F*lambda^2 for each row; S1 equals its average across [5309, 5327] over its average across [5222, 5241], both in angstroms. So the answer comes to 1.2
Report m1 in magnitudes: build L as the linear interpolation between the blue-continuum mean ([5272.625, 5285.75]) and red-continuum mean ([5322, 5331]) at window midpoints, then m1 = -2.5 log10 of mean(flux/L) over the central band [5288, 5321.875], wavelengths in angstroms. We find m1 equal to -0.17 mag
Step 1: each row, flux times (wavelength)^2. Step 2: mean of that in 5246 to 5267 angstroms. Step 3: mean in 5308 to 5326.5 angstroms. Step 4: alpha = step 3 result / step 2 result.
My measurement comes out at 1.18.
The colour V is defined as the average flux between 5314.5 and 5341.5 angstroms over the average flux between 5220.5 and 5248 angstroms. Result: 1.01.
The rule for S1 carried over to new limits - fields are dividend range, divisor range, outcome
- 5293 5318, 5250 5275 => 1.23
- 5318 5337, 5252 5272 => 1.15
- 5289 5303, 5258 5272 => 1.27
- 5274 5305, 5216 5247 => 1.06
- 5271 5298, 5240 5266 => 1.05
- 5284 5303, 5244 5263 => 1.06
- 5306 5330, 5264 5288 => 1.16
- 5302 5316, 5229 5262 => 1.13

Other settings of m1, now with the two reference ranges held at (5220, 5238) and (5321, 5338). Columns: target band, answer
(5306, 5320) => -0.17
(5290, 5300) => -0.05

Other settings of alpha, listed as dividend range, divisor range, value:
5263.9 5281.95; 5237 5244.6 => 0.82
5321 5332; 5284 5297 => 0.84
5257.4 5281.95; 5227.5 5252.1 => 0.90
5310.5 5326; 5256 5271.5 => 1.32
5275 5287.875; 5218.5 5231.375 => 1.10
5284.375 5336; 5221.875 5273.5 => 1.14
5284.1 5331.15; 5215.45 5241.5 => 1.10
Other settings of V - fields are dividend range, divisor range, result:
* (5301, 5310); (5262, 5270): 1.52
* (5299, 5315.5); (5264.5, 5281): 1.26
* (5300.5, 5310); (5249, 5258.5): 1.08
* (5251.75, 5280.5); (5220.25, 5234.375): 0.98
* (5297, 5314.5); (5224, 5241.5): 1.10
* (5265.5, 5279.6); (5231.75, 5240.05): 0.85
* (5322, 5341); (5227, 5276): 1.01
